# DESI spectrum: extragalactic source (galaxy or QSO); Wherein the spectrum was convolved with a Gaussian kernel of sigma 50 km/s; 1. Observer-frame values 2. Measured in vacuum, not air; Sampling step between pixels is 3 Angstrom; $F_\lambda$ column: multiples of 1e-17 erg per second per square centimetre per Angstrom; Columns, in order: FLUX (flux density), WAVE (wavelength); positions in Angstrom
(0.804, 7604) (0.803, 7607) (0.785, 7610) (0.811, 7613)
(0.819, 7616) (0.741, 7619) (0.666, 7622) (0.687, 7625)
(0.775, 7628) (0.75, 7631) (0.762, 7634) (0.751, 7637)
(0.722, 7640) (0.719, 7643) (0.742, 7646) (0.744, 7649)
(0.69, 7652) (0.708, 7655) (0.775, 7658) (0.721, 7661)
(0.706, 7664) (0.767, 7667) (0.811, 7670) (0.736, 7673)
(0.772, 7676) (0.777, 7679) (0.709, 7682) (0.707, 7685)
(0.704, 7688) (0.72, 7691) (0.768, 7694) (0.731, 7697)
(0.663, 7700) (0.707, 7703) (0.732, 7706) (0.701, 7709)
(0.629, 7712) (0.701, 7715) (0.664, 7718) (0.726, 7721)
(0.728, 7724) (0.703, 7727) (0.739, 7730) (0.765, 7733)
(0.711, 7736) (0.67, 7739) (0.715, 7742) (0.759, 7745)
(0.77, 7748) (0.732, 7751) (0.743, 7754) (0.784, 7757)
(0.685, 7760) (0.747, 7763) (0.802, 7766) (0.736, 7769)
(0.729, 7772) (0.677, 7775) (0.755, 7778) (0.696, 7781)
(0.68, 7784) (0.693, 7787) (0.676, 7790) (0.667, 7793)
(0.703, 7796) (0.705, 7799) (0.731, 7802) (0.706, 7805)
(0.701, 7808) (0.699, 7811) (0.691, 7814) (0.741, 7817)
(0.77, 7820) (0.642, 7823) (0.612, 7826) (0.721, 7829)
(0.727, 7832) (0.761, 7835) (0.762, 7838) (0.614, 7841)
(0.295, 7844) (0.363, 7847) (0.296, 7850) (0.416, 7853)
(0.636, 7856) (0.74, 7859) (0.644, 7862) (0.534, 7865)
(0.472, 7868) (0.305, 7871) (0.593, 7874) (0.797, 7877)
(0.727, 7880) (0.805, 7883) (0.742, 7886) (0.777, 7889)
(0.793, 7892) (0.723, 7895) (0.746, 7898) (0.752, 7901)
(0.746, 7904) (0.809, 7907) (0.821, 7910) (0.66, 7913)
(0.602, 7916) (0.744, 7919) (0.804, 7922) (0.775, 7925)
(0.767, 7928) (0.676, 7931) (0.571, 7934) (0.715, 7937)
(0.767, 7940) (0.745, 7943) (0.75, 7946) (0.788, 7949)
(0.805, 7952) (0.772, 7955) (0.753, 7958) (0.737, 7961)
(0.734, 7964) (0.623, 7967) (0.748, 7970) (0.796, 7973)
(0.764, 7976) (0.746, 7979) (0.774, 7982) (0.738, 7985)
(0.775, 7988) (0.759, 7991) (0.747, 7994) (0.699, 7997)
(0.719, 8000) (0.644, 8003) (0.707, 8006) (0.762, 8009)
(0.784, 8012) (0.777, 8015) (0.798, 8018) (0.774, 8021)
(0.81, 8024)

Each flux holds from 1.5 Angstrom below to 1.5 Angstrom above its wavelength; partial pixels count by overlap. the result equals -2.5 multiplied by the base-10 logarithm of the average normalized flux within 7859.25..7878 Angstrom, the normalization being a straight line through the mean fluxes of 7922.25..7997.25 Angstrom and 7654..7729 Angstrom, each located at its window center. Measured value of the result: 0.29 mag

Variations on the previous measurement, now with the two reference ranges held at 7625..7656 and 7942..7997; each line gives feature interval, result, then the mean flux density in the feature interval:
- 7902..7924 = 0.01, 0.742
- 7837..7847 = 0.40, 0.518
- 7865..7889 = 0.17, 0.637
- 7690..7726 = 0.05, 0.706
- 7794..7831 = 0.06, 0.702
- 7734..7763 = 0.01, 0.731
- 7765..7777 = 0.01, 0.734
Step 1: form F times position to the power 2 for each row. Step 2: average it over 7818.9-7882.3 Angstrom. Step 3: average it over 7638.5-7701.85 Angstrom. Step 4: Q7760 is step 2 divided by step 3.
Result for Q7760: 0.85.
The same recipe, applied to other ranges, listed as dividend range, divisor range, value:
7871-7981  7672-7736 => 1.08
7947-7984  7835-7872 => 1.49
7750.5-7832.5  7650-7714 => 1.01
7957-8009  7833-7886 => 1.30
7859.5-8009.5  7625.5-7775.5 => 1.05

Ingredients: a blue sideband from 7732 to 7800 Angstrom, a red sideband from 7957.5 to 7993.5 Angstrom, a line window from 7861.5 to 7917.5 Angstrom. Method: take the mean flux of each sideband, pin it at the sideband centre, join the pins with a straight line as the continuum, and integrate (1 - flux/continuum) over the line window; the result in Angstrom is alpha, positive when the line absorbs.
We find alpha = 3.7 Angstrom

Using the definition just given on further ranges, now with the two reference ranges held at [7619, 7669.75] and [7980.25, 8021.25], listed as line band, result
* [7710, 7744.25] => 1.4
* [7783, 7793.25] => 0.8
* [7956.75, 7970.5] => 0.5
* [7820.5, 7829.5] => 0.9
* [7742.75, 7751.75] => -0.2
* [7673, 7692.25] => 0.1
